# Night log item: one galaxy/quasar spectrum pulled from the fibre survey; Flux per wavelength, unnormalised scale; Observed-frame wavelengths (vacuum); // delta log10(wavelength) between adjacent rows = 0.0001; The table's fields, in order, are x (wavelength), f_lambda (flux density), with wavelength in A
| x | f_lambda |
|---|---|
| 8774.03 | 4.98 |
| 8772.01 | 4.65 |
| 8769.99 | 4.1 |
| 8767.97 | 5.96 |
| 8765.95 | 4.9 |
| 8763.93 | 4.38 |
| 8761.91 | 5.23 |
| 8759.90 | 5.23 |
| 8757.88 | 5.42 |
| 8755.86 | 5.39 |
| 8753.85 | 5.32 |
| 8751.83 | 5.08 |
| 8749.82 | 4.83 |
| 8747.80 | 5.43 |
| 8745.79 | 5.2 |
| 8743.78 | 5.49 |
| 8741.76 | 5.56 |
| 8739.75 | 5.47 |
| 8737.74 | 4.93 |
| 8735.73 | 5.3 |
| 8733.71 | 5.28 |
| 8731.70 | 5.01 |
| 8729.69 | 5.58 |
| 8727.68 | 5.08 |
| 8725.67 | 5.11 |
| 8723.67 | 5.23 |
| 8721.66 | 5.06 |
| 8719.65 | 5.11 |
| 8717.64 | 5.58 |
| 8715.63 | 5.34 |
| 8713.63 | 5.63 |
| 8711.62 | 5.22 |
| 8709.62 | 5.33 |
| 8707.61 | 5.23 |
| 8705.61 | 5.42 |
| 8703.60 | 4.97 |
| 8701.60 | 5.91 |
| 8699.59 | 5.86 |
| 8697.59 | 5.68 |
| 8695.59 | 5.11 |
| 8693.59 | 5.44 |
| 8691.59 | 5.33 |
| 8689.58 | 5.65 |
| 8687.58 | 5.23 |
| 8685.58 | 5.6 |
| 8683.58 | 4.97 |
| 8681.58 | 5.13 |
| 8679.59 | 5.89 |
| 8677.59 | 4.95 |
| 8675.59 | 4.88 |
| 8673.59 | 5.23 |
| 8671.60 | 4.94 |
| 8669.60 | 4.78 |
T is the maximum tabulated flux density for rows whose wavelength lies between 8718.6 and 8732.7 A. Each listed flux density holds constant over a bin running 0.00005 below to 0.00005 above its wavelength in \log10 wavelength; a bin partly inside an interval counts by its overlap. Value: 5.58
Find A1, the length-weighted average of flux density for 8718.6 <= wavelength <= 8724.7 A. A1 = 5.14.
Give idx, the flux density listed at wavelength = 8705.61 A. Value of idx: 5.42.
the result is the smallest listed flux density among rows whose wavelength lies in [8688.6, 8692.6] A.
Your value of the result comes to 5.33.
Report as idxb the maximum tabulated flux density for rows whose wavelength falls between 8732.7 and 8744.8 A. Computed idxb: 5.56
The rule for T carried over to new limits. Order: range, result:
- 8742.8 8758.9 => 5.49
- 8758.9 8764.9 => 5.23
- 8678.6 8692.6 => 5.89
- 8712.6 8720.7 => 5.63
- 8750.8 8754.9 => 5.32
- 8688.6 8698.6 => 5.68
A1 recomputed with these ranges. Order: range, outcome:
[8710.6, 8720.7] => 5.38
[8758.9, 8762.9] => 5.24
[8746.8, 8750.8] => 5.12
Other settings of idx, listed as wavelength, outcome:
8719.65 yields 5.11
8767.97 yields 5.96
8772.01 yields 4.65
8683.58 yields 4.97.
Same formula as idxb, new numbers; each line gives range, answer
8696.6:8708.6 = 5.91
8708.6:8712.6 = 5.33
